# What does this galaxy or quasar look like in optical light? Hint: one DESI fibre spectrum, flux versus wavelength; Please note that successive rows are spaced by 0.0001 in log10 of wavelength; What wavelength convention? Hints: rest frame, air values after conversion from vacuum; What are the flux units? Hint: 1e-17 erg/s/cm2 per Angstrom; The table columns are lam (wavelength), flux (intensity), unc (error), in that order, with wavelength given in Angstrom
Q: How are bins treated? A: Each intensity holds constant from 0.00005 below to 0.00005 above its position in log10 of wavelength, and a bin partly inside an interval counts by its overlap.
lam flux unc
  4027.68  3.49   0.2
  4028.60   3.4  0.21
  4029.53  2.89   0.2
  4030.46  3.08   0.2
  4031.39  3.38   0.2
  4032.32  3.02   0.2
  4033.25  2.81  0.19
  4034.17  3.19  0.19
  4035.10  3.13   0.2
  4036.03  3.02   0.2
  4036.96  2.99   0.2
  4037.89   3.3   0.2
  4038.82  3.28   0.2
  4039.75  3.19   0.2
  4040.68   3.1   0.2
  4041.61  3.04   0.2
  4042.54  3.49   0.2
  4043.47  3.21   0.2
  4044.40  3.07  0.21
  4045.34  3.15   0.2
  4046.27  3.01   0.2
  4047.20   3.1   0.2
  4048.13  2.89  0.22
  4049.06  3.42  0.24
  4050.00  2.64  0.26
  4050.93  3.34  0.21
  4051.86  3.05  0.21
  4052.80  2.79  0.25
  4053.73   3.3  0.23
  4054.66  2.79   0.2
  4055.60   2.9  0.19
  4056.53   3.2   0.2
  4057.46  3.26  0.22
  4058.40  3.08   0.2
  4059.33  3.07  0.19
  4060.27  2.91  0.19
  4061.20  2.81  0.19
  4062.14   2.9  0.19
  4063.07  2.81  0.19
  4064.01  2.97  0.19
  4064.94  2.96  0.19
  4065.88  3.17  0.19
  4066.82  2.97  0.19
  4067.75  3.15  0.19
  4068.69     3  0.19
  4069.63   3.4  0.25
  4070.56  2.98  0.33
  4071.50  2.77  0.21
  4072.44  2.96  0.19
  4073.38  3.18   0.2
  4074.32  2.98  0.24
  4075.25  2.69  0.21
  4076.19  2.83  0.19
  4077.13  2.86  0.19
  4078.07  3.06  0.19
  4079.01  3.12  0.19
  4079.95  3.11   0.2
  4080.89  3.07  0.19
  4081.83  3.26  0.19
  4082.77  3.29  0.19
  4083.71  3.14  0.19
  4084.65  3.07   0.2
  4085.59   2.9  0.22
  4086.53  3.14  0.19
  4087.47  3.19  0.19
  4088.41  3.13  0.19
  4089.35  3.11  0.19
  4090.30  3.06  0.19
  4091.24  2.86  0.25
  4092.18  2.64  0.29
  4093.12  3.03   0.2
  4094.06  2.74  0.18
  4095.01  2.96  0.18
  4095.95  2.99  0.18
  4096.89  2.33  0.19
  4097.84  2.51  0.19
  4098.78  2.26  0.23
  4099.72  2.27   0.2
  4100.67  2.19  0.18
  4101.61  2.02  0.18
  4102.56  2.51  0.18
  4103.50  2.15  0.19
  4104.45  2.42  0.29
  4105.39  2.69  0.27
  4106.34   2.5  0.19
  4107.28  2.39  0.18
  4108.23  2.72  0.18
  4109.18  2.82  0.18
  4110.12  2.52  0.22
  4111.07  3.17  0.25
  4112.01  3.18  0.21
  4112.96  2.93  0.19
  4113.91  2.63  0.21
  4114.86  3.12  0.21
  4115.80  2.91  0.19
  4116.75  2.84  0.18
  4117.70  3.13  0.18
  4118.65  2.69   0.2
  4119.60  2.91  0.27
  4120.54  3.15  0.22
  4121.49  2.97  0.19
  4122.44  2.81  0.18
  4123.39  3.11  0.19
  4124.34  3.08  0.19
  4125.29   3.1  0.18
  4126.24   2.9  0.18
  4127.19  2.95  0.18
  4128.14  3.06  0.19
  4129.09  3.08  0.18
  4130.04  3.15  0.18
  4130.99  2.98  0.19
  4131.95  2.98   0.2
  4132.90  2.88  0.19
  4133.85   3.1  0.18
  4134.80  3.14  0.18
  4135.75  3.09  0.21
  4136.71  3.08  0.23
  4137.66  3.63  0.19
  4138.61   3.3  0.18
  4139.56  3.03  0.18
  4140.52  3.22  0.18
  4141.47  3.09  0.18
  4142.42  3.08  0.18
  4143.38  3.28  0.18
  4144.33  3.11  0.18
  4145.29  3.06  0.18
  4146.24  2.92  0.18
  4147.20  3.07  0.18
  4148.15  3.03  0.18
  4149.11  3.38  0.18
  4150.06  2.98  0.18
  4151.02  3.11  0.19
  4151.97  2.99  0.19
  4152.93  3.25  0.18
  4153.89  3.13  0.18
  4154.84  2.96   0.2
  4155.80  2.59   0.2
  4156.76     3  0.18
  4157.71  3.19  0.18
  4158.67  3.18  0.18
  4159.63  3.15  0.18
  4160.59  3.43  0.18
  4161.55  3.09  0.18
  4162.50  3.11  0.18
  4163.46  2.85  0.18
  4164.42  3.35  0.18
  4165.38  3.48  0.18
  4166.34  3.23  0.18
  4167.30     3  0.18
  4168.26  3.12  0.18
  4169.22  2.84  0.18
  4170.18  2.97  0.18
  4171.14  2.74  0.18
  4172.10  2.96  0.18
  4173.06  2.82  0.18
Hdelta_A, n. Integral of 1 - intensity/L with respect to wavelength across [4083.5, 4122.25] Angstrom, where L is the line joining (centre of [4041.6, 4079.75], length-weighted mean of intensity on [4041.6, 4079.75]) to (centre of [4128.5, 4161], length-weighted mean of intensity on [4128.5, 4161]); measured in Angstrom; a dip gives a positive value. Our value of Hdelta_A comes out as 3.7 Angstrom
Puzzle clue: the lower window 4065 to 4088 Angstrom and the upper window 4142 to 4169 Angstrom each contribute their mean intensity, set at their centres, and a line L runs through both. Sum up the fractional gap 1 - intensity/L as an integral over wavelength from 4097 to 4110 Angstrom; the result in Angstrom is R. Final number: 2.8 Angstrom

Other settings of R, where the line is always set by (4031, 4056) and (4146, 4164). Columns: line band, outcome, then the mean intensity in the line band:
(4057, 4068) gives 0.3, 3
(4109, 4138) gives 0.8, 3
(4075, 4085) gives 0.1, 3.05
